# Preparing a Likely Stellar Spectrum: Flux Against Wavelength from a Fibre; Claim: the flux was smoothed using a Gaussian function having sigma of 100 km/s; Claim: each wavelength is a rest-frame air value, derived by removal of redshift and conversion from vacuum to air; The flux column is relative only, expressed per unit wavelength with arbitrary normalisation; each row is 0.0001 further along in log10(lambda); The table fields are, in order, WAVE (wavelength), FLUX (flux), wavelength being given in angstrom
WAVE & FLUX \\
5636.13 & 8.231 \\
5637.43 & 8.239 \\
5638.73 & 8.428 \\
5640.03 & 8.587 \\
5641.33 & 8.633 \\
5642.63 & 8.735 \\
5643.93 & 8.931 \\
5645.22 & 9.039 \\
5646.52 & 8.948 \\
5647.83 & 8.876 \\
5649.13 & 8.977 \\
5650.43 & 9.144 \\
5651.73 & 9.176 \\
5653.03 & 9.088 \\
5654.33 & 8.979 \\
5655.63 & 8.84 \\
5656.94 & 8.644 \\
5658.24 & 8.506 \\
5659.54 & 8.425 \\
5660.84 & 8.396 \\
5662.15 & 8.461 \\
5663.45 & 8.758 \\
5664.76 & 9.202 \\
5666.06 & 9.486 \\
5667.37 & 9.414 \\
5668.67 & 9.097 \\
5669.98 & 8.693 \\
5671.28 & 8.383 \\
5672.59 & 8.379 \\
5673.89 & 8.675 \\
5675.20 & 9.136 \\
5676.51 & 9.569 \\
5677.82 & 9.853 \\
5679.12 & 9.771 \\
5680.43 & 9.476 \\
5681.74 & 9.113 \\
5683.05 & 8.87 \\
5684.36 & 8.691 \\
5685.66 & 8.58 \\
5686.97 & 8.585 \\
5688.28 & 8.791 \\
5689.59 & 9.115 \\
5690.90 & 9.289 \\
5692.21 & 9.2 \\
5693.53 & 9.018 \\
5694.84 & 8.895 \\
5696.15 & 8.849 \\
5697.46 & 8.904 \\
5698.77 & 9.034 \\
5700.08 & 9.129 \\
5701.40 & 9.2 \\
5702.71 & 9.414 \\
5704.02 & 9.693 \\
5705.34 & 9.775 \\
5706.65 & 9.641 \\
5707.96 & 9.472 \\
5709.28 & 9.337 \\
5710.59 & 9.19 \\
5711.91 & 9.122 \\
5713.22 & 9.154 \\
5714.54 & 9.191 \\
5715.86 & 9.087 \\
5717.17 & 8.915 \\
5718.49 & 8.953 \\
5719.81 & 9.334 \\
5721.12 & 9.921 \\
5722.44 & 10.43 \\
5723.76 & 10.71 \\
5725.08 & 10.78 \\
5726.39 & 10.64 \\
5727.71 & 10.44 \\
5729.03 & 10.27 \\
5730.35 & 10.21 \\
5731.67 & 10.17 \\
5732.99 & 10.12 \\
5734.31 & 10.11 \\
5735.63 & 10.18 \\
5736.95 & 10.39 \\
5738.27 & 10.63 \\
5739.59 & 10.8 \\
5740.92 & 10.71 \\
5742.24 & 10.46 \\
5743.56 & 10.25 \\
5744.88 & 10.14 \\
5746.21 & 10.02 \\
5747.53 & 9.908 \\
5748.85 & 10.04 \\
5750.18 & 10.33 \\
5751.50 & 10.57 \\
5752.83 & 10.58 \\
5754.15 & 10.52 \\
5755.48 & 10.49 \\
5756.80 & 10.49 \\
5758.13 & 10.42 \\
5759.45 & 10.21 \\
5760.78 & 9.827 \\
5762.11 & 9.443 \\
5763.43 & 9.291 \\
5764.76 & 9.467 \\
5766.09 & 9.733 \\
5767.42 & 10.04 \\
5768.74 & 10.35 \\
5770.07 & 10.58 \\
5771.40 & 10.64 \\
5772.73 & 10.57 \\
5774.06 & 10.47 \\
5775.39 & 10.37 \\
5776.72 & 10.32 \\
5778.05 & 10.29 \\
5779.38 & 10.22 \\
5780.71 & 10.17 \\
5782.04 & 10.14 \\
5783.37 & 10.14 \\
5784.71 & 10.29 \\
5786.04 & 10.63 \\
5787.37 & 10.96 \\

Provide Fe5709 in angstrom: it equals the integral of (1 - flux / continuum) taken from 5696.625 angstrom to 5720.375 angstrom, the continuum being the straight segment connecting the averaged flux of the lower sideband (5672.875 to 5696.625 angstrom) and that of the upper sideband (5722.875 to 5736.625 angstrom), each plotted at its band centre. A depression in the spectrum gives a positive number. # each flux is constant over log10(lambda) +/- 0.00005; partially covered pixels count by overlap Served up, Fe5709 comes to 1.2 angstrom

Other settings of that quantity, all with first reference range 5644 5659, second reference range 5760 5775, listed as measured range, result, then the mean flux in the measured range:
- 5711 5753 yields -1.6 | 10.1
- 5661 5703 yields 0.9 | 9.02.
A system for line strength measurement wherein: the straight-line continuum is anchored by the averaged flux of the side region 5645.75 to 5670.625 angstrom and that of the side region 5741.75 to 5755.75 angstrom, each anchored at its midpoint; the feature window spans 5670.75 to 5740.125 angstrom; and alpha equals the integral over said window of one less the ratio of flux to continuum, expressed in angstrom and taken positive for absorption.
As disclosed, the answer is 1.1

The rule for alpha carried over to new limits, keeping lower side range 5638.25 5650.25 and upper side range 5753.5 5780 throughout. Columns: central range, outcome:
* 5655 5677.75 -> 0.52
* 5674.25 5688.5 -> 0.15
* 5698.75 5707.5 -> 0.03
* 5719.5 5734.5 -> -0.84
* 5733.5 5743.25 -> -0.58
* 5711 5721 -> 0.48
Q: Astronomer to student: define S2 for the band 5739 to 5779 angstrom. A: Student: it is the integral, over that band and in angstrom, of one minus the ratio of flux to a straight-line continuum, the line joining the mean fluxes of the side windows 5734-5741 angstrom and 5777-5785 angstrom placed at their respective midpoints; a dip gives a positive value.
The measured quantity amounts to 0.4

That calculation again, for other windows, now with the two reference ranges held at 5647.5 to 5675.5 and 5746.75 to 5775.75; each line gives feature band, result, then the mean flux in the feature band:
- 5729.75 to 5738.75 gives -0.38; 10.3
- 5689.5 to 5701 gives 0.32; 9.04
